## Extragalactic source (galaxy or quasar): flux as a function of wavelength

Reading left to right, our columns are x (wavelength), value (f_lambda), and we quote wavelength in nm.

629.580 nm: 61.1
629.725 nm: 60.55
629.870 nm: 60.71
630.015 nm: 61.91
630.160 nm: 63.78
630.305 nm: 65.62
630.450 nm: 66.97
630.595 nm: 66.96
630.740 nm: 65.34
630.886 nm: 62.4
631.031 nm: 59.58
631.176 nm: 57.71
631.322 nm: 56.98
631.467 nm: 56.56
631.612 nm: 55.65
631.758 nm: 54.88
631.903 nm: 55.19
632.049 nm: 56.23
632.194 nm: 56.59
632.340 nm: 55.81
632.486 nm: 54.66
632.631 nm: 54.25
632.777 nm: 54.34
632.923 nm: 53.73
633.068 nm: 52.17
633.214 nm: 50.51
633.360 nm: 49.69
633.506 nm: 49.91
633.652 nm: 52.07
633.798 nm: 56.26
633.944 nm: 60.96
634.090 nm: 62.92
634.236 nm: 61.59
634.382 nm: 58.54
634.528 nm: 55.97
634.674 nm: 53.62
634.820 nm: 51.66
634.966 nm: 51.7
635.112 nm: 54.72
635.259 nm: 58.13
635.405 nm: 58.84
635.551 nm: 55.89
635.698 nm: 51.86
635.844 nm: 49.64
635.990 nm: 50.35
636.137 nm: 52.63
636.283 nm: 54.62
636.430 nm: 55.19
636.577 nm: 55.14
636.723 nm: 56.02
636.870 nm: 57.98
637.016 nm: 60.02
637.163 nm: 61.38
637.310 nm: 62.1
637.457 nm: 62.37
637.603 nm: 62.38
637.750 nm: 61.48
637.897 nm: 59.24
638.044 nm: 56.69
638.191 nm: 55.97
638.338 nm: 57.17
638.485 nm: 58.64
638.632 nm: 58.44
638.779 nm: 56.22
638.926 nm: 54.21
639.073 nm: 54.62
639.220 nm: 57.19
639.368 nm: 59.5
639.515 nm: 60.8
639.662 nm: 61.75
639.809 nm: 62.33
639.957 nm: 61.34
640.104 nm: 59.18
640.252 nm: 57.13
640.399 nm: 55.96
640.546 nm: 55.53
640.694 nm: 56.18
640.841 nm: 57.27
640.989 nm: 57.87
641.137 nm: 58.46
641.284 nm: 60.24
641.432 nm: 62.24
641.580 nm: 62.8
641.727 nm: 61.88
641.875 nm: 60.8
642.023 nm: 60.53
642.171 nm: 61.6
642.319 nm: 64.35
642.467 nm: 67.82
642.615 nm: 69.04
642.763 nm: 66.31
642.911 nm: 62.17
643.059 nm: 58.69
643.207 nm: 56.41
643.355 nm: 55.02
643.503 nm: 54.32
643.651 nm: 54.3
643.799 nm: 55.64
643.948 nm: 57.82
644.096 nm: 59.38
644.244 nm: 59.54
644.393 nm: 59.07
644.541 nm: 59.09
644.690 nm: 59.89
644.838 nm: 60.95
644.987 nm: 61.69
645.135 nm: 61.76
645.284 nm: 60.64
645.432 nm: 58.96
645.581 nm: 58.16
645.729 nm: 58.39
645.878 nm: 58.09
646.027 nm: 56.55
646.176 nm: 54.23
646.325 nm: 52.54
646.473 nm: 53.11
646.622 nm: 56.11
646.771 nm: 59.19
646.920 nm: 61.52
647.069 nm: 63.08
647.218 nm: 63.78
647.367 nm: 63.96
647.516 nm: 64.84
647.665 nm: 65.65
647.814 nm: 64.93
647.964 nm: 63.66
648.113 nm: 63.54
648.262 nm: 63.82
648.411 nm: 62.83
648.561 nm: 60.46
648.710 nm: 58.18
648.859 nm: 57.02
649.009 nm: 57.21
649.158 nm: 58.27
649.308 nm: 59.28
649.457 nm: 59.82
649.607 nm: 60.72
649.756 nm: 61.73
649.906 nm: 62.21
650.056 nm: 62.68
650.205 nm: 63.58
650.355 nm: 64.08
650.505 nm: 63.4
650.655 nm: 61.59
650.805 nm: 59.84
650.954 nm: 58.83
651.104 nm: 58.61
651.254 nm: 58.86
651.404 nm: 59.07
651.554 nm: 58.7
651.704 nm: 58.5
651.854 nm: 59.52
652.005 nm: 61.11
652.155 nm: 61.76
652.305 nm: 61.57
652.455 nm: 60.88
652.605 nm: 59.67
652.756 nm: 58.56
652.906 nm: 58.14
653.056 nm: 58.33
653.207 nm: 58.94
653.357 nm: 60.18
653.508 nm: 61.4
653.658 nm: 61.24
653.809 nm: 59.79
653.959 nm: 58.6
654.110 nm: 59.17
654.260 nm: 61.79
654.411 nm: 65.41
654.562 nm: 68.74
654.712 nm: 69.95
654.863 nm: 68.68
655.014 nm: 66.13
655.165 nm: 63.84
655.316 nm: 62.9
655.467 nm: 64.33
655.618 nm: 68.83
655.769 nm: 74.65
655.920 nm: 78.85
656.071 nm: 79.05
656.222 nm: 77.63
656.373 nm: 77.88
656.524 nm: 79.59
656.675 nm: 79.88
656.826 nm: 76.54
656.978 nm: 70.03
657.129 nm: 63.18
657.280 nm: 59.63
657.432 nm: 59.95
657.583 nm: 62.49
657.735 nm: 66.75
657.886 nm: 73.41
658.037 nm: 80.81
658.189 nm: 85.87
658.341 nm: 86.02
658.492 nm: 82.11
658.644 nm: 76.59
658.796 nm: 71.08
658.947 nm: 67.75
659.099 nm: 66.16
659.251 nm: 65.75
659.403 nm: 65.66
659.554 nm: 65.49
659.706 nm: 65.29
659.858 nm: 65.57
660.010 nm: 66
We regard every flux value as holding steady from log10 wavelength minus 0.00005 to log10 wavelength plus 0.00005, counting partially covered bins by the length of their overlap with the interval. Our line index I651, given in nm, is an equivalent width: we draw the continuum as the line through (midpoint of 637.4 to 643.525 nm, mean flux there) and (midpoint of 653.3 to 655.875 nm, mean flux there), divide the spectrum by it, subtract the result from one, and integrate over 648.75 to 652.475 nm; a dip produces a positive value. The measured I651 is 0.17 nm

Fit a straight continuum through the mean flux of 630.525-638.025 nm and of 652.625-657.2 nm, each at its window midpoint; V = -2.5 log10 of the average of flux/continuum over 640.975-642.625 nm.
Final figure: -0.03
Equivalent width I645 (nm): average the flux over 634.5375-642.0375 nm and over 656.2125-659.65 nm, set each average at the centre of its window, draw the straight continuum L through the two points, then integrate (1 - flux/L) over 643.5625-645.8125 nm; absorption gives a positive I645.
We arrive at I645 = 0.120 nm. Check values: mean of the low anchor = 57.6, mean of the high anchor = 72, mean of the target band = 59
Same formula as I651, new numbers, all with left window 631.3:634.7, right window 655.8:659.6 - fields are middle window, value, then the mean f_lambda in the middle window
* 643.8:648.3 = 0.319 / 60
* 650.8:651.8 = 0.138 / 58.9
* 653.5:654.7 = 0.134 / 62.5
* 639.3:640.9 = 0.041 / 58.9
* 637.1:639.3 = 0.019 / 58.5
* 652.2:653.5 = 0.182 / 59.7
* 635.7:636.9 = 0.084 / 53.7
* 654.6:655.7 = 0.070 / 66.5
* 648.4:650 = 0.170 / 59.7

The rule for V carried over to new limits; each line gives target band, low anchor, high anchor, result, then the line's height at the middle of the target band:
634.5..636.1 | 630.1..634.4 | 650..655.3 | 0.085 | 58.1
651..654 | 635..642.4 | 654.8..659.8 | 0.140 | 67.9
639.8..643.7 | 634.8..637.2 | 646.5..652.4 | -0.044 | 57.6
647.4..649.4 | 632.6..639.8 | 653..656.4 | 0.023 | 62.9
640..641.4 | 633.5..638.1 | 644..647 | -0.003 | 57.6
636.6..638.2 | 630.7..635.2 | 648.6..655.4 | -0.048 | 57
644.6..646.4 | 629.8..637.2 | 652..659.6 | 0.075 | 62.7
